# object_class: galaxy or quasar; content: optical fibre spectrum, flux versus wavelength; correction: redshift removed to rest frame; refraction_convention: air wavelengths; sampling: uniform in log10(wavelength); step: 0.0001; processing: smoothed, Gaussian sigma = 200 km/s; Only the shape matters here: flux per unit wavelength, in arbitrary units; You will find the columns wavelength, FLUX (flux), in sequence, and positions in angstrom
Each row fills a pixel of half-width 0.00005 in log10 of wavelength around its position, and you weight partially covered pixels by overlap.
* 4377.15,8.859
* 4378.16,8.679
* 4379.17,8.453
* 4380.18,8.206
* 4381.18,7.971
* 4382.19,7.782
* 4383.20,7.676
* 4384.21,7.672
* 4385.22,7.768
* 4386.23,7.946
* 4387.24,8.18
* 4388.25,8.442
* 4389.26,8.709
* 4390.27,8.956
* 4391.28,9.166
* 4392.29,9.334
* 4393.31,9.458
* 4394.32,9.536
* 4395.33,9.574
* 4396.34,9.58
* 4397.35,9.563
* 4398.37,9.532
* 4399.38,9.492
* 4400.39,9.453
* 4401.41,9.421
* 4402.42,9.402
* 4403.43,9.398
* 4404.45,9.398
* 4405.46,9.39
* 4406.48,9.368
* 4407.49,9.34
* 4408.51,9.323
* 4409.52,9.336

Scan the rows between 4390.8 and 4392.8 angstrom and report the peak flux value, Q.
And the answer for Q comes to 9.334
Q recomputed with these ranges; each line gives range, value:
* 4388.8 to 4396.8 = 9.58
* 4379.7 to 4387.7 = 8.206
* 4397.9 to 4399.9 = 9.532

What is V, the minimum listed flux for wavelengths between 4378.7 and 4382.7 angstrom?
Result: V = 7.782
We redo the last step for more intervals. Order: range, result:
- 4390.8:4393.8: 9.166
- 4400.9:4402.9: 9.402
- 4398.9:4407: 9.368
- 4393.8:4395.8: 9.536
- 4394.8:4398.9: 9.532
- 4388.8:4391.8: 8.709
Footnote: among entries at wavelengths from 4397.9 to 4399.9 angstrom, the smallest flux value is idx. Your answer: 9.492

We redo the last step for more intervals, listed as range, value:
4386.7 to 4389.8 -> 8.18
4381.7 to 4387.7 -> 7.672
